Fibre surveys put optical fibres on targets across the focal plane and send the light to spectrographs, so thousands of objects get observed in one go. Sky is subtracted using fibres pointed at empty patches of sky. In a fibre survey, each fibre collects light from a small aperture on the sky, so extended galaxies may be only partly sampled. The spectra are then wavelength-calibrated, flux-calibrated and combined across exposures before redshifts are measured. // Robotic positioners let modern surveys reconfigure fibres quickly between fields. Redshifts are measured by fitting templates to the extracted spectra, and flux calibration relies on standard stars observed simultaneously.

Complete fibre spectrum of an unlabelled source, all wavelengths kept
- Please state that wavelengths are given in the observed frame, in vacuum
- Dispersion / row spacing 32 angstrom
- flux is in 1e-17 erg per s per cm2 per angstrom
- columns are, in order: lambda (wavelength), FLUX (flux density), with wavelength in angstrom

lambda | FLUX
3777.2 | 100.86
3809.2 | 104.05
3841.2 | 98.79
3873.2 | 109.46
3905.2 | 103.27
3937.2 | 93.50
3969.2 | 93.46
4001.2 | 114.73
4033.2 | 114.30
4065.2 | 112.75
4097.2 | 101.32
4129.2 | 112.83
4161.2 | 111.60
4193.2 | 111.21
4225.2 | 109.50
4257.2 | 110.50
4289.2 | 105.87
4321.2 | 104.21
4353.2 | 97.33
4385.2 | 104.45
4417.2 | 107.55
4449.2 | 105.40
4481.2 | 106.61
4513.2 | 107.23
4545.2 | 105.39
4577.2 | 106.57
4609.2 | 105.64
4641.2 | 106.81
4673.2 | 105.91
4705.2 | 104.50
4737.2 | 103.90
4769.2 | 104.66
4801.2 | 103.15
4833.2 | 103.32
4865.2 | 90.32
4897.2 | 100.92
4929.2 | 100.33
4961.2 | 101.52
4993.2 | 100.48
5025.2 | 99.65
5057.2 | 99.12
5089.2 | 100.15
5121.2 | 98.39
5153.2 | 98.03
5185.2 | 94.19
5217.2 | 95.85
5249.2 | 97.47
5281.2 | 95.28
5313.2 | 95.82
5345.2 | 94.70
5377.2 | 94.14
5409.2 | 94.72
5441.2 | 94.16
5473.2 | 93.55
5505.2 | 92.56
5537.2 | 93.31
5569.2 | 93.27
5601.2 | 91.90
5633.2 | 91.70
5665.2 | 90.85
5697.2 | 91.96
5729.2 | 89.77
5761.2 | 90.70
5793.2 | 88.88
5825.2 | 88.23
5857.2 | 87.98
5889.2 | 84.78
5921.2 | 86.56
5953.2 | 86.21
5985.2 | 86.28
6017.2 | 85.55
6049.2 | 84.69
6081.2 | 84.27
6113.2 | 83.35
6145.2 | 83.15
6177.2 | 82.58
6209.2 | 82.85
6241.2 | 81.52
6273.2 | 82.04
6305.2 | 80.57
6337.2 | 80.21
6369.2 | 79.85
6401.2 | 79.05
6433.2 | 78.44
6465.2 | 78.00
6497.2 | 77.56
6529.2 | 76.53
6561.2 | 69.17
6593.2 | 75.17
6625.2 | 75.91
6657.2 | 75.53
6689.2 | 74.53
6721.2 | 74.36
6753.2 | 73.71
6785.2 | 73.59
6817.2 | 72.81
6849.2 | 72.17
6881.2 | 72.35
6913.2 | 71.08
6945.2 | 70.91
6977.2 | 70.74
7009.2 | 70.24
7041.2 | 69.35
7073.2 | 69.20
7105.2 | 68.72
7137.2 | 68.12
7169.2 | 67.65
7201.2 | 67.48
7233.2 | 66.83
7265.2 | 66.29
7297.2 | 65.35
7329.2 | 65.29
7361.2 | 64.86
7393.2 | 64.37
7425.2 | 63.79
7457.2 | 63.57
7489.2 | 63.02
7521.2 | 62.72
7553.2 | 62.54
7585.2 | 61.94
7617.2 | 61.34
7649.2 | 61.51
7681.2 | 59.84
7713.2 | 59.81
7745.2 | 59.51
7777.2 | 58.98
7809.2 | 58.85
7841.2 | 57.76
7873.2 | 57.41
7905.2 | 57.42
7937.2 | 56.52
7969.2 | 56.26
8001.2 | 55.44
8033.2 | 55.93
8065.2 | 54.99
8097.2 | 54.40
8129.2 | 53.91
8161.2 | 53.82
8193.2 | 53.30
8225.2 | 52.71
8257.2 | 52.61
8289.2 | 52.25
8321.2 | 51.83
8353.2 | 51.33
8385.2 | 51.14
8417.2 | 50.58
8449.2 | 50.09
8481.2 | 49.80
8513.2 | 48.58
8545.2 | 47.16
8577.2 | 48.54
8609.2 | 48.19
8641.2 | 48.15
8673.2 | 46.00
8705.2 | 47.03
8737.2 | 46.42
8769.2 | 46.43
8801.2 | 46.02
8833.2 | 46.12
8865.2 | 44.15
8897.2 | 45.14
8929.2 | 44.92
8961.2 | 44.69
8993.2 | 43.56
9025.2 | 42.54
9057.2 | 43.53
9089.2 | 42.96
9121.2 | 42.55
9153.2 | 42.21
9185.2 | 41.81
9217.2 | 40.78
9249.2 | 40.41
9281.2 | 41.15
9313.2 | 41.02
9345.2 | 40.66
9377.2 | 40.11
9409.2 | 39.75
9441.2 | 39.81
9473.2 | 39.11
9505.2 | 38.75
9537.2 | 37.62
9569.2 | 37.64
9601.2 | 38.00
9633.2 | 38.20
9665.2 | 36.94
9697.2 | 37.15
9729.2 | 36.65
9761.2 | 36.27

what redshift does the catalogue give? 0.000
